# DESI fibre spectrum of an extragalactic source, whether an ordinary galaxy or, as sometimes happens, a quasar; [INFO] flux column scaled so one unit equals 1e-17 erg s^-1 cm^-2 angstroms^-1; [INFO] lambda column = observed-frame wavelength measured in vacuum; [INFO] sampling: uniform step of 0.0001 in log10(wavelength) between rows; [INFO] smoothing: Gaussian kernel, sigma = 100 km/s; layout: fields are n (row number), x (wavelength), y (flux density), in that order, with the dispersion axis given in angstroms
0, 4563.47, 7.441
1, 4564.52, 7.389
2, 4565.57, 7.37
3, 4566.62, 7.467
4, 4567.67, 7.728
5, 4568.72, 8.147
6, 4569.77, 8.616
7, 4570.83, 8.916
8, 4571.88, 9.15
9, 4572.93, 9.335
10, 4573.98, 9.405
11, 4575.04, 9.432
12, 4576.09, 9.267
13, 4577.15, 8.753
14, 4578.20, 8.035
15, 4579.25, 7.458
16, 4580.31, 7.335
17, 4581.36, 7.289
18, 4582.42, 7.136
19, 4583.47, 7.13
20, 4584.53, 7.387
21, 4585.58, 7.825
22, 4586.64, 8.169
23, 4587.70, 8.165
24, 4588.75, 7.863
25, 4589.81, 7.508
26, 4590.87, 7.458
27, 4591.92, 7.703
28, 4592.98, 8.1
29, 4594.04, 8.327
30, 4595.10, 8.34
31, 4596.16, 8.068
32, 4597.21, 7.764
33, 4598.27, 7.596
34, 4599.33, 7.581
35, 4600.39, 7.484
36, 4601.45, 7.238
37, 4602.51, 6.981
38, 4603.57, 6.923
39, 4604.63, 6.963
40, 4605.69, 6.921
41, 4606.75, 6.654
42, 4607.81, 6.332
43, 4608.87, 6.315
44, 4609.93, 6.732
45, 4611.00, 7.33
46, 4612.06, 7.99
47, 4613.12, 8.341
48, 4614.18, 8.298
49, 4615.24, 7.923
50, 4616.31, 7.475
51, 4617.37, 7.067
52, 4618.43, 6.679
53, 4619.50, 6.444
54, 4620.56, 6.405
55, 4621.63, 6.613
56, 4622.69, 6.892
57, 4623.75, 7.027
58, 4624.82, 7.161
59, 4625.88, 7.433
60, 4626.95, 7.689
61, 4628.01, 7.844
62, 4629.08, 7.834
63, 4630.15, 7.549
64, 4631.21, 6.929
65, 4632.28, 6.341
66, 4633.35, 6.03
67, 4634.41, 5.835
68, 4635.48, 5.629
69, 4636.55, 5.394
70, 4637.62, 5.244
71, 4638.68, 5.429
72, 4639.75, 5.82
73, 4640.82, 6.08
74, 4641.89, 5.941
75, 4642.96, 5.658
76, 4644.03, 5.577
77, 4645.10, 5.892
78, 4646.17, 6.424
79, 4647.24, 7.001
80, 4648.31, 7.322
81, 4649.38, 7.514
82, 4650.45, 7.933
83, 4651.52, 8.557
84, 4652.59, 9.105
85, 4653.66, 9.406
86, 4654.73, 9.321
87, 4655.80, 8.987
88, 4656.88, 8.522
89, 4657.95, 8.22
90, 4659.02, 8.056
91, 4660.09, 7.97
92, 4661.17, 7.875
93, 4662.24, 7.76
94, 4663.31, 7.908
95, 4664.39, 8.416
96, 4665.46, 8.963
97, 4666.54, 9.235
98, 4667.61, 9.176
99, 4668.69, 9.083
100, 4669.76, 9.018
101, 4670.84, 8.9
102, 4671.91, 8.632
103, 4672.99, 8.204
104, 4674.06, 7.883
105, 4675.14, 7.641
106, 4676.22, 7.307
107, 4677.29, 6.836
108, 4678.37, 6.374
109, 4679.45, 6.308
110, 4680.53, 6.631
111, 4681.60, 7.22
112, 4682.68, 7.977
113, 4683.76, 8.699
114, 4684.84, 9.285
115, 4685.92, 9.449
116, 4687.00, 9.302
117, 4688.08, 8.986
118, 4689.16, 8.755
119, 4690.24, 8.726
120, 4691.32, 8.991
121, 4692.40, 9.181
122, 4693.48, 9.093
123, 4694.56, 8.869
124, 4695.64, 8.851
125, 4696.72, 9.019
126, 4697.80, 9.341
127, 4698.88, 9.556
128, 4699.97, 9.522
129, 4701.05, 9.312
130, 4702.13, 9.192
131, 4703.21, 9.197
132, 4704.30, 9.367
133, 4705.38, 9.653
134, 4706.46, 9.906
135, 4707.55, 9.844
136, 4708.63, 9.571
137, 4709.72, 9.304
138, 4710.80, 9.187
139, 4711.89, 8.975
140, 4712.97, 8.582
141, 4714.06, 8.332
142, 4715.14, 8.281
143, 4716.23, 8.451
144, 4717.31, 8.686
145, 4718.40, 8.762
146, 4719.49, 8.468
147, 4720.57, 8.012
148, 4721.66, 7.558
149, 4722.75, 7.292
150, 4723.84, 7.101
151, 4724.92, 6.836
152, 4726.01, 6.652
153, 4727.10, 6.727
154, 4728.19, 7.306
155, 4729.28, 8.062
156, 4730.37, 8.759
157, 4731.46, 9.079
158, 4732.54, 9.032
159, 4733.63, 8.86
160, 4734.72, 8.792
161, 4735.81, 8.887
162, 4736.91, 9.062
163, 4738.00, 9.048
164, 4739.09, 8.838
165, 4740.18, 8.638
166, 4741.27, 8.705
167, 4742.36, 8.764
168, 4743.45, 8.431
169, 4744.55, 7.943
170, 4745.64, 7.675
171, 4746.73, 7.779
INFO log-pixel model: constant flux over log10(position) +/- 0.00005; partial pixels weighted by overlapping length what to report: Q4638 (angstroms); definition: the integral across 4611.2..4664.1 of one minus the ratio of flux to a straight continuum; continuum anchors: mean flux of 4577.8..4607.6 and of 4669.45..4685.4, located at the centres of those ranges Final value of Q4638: 3.2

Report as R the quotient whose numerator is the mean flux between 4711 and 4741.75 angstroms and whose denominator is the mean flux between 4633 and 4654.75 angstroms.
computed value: 1.2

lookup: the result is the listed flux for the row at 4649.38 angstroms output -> 7.514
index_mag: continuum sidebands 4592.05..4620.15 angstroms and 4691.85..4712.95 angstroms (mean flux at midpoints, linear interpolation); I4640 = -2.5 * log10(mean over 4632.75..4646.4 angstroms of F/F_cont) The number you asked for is 0.36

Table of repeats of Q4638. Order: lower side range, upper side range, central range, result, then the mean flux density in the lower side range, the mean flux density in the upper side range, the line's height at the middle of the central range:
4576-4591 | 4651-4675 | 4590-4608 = 1.0 angstroms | 7.75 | 8.58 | 7.91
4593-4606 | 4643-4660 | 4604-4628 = 1.5 angstroms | 7.55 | 7.8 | 7.63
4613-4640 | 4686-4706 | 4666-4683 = 1.1 angstroms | 6.81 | 9.17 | 8.44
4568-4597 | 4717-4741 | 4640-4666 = 1.6 angstroms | 8.15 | 8.2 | 8.18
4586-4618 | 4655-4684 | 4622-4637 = 1.8 angstroms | 7.52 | 8.07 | 7.74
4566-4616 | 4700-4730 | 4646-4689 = 0.1 angstroms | 7.8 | 8.49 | 8.22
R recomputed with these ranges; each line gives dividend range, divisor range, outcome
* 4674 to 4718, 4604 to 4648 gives 1.29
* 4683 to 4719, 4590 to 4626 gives 1.24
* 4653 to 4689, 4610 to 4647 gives 1.24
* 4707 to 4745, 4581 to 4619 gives 1.13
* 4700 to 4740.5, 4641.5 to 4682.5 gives 1.10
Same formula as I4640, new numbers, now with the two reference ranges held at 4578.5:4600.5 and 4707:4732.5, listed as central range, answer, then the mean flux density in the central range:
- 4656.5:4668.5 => -0.05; 8.39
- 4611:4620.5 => 0.05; 7.46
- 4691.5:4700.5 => -0.13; 9.17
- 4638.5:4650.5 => 0.24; 6.35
